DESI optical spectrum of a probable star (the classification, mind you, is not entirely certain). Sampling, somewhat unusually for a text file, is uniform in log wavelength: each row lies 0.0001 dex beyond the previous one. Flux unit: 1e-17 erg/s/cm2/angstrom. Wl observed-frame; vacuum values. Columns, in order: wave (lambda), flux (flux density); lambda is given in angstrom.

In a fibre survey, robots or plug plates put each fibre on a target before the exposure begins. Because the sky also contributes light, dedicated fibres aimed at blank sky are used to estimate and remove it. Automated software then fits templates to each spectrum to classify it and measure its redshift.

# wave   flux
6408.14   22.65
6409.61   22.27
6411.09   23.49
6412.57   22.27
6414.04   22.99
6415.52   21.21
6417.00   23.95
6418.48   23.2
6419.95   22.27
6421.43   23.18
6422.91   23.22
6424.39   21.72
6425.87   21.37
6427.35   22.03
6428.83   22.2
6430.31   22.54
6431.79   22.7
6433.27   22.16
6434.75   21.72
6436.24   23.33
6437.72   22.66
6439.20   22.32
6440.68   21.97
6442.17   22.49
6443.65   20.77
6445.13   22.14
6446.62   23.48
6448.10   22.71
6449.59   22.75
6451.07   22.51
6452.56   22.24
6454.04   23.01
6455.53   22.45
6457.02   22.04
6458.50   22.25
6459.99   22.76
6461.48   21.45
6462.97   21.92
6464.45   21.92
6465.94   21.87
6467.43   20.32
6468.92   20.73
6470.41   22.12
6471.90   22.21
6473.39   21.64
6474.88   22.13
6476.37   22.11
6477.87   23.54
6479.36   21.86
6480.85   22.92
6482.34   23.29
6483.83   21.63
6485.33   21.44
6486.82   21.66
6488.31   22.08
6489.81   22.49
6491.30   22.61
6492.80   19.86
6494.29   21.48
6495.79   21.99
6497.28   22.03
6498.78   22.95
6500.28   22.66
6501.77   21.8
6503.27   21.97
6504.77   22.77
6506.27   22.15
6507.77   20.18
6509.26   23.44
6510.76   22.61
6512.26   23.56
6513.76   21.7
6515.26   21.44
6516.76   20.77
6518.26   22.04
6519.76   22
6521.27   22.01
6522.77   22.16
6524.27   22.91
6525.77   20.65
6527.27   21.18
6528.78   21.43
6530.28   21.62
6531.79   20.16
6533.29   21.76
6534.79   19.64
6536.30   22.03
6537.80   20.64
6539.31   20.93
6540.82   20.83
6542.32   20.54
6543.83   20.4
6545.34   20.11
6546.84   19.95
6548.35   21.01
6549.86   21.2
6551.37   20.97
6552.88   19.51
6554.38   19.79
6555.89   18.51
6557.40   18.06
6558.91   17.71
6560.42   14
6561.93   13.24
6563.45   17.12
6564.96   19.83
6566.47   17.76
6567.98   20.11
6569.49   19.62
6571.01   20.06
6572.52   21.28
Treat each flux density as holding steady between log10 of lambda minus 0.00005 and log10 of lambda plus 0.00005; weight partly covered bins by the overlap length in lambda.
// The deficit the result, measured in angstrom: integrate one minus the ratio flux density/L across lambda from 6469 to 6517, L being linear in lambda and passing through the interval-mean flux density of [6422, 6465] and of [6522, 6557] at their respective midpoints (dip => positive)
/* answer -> -1.30 angstrom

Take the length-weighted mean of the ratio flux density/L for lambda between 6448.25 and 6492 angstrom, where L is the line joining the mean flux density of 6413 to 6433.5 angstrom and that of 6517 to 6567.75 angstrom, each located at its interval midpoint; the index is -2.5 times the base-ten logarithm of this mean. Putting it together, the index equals -0.03 mag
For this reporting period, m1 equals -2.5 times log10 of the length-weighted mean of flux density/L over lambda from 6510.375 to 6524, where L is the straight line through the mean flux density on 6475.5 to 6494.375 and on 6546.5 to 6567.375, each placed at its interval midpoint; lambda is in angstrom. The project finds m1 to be -0.08 mag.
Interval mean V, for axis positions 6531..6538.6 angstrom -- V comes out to 20.8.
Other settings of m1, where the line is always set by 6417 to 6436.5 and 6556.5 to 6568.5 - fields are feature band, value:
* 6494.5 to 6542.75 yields -0.151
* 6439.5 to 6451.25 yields -0.030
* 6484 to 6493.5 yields -0.085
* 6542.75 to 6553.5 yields -0.154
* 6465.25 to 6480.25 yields -0.061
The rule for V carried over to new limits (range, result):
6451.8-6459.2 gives 22.4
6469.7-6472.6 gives 22.2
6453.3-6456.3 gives 22.7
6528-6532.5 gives 21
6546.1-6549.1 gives 20.5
